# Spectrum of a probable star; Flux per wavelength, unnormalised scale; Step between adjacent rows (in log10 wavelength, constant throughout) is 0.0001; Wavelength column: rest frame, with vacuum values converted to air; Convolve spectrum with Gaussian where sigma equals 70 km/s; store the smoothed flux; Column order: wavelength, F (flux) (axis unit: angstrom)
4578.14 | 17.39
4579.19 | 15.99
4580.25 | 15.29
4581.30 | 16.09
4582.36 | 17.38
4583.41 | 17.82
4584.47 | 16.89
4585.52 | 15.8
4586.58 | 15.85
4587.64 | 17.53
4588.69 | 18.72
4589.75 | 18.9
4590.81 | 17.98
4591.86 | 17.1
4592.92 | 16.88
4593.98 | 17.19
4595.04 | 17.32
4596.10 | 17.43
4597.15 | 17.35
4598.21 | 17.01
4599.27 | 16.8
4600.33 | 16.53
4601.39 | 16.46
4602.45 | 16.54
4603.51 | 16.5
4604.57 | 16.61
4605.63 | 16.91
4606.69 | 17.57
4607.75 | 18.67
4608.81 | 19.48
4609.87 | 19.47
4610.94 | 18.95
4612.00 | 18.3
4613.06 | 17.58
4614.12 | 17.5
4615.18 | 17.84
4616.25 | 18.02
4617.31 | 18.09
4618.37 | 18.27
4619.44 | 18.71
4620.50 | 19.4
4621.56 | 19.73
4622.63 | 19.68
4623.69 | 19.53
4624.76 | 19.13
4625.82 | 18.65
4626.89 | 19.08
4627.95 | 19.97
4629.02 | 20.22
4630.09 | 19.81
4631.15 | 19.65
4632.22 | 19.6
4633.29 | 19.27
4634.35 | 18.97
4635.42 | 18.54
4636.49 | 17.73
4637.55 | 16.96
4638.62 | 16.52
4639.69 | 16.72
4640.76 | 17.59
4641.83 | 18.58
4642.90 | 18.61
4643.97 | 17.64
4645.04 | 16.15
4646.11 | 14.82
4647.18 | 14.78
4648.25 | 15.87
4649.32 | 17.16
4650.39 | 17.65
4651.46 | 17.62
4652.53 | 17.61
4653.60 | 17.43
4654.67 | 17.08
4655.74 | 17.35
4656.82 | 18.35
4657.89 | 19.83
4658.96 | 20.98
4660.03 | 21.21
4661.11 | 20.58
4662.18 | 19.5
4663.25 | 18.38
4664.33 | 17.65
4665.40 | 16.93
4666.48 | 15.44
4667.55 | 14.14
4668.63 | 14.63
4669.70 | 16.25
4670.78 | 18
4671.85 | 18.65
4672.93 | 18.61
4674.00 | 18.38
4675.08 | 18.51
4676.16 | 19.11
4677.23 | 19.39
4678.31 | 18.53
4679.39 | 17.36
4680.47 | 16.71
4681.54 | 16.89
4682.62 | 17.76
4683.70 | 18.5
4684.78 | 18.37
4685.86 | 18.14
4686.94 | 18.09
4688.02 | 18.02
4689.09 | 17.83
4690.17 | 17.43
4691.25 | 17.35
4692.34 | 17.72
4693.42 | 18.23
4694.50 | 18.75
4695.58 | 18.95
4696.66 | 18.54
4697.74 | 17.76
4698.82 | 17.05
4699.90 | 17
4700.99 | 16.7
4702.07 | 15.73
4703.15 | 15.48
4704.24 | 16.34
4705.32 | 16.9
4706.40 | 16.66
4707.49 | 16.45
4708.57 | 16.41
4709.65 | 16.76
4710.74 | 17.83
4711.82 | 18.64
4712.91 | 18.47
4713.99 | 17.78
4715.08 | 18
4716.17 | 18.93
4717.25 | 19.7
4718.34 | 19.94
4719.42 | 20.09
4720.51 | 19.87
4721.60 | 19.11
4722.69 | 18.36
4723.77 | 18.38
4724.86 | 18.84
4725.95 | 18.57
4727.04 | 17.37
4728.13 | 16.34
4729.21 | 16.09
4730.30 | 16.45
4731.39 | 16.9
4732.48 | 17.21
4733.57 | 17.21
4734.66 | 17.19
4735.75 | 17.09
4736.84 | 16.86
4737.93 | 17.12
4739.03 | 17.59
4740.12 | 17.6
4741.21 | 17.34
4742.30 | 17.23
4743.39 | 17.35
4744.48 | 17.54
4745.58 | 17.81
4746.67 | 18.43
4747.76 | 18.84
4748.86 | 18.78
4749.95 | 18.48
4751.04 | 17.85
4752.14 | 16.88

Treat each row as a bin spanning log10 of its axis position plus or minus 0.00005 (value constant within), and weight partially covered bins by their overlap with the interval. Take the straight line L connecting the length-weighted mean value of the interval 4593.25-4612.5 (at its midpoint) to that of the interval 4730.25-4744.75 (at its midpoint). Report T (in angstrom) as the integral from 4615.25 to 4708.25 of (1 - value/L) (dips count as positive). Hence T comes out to -3.0 angstrom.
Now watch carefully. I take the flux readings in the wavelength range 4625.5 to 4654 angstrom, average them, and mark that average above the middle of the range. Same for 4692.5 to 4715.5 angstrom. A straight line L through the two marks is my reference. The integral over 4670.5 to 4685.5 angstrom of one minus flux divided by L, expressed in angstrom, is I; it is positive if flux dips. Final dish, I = -0.5 angstrom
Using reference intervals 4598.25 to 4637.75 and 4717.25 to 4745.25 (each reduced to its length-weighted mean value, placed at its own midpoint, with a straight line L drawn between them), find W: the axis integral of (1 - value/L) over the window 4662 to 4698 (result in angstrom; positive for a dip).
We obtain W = 0.6 angstrom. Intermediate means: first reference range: 18.4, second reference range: 17.8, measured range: 17.8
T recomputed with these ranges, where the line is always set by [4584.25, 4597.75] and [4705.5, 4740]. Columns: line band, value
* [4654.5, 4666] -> -0.9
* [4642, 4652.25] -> 0.4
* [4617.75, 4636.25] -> -1.9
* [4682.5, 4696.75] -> -0.4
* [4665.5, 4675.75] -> 0.4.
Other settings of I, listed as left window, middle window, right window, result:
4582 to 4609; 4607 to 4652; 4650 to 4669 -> -1.62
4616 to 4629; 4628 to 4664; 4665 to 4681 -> 0.24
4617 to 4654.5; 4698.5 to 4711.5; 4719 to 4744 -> 0.84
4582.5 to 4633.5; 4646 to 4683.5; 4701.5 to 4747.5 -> 0.27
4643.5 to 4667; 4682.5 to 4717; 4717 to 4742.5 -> 0.38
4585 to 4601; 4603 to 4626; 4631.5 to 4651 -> -1.44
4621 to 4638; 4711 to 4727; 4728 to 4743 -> -1.35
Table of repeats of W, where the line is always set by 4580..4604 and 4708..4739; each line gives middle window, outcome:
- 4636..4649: 0.4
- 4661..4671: 0.3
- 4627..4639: -1.1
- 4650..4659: -0.3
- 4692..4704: 0.2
